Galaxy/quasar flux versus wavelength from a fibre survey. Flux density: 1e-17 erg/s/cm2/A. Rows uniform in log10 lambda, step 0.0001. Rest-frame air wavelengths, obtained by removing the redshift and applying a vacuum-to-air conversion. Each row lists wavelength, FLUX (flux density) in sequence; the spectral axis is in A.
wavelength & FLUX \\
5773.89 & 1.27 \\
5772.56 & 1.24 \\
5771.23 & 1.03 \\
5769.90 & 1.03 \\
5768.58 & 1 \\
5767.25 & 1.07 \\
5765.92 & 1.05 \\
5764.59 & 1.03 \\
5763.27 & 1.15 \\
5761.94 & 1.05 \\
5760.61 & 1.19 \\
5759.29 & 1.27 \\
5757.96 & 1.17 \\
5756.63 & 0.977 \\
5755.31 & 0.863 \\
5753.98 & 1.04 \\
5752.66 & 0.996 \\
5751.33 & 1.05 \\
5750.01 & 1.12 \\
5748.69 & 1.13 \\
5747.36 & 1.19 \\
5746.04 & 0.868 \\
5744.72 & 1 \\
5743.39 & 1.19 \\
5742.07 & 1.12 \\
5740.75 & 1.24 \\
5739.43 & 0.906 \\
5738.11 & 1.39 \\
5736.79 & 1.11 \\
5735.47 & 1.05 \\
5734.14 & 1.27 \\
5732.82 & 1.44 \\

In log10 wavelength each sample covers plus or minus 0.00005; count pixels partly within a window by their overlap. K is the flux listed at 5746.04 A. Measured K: 0.868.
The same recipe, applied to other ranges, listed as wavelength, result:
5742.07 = 1.12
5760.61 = 1.19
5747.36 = 1.19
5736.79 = 1.11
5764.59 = 1.03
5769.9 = 1.03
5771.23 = 1.03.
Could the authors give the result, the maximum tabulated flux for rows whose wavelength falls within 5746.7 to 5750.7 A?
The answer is 1.19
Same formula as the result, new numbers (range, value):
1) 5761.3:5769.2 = 1.15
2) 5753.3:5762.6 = 1.27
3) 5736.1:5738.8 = 1.39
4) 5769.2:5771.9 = 1.03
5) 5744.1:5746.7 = 1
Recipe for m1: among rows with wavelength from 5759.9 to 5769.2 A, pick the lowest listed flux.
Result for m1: 1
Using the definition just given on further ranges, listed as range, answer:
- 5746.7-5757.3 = 0.863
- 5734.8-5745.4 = 0.906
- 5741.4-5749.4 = 0.868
